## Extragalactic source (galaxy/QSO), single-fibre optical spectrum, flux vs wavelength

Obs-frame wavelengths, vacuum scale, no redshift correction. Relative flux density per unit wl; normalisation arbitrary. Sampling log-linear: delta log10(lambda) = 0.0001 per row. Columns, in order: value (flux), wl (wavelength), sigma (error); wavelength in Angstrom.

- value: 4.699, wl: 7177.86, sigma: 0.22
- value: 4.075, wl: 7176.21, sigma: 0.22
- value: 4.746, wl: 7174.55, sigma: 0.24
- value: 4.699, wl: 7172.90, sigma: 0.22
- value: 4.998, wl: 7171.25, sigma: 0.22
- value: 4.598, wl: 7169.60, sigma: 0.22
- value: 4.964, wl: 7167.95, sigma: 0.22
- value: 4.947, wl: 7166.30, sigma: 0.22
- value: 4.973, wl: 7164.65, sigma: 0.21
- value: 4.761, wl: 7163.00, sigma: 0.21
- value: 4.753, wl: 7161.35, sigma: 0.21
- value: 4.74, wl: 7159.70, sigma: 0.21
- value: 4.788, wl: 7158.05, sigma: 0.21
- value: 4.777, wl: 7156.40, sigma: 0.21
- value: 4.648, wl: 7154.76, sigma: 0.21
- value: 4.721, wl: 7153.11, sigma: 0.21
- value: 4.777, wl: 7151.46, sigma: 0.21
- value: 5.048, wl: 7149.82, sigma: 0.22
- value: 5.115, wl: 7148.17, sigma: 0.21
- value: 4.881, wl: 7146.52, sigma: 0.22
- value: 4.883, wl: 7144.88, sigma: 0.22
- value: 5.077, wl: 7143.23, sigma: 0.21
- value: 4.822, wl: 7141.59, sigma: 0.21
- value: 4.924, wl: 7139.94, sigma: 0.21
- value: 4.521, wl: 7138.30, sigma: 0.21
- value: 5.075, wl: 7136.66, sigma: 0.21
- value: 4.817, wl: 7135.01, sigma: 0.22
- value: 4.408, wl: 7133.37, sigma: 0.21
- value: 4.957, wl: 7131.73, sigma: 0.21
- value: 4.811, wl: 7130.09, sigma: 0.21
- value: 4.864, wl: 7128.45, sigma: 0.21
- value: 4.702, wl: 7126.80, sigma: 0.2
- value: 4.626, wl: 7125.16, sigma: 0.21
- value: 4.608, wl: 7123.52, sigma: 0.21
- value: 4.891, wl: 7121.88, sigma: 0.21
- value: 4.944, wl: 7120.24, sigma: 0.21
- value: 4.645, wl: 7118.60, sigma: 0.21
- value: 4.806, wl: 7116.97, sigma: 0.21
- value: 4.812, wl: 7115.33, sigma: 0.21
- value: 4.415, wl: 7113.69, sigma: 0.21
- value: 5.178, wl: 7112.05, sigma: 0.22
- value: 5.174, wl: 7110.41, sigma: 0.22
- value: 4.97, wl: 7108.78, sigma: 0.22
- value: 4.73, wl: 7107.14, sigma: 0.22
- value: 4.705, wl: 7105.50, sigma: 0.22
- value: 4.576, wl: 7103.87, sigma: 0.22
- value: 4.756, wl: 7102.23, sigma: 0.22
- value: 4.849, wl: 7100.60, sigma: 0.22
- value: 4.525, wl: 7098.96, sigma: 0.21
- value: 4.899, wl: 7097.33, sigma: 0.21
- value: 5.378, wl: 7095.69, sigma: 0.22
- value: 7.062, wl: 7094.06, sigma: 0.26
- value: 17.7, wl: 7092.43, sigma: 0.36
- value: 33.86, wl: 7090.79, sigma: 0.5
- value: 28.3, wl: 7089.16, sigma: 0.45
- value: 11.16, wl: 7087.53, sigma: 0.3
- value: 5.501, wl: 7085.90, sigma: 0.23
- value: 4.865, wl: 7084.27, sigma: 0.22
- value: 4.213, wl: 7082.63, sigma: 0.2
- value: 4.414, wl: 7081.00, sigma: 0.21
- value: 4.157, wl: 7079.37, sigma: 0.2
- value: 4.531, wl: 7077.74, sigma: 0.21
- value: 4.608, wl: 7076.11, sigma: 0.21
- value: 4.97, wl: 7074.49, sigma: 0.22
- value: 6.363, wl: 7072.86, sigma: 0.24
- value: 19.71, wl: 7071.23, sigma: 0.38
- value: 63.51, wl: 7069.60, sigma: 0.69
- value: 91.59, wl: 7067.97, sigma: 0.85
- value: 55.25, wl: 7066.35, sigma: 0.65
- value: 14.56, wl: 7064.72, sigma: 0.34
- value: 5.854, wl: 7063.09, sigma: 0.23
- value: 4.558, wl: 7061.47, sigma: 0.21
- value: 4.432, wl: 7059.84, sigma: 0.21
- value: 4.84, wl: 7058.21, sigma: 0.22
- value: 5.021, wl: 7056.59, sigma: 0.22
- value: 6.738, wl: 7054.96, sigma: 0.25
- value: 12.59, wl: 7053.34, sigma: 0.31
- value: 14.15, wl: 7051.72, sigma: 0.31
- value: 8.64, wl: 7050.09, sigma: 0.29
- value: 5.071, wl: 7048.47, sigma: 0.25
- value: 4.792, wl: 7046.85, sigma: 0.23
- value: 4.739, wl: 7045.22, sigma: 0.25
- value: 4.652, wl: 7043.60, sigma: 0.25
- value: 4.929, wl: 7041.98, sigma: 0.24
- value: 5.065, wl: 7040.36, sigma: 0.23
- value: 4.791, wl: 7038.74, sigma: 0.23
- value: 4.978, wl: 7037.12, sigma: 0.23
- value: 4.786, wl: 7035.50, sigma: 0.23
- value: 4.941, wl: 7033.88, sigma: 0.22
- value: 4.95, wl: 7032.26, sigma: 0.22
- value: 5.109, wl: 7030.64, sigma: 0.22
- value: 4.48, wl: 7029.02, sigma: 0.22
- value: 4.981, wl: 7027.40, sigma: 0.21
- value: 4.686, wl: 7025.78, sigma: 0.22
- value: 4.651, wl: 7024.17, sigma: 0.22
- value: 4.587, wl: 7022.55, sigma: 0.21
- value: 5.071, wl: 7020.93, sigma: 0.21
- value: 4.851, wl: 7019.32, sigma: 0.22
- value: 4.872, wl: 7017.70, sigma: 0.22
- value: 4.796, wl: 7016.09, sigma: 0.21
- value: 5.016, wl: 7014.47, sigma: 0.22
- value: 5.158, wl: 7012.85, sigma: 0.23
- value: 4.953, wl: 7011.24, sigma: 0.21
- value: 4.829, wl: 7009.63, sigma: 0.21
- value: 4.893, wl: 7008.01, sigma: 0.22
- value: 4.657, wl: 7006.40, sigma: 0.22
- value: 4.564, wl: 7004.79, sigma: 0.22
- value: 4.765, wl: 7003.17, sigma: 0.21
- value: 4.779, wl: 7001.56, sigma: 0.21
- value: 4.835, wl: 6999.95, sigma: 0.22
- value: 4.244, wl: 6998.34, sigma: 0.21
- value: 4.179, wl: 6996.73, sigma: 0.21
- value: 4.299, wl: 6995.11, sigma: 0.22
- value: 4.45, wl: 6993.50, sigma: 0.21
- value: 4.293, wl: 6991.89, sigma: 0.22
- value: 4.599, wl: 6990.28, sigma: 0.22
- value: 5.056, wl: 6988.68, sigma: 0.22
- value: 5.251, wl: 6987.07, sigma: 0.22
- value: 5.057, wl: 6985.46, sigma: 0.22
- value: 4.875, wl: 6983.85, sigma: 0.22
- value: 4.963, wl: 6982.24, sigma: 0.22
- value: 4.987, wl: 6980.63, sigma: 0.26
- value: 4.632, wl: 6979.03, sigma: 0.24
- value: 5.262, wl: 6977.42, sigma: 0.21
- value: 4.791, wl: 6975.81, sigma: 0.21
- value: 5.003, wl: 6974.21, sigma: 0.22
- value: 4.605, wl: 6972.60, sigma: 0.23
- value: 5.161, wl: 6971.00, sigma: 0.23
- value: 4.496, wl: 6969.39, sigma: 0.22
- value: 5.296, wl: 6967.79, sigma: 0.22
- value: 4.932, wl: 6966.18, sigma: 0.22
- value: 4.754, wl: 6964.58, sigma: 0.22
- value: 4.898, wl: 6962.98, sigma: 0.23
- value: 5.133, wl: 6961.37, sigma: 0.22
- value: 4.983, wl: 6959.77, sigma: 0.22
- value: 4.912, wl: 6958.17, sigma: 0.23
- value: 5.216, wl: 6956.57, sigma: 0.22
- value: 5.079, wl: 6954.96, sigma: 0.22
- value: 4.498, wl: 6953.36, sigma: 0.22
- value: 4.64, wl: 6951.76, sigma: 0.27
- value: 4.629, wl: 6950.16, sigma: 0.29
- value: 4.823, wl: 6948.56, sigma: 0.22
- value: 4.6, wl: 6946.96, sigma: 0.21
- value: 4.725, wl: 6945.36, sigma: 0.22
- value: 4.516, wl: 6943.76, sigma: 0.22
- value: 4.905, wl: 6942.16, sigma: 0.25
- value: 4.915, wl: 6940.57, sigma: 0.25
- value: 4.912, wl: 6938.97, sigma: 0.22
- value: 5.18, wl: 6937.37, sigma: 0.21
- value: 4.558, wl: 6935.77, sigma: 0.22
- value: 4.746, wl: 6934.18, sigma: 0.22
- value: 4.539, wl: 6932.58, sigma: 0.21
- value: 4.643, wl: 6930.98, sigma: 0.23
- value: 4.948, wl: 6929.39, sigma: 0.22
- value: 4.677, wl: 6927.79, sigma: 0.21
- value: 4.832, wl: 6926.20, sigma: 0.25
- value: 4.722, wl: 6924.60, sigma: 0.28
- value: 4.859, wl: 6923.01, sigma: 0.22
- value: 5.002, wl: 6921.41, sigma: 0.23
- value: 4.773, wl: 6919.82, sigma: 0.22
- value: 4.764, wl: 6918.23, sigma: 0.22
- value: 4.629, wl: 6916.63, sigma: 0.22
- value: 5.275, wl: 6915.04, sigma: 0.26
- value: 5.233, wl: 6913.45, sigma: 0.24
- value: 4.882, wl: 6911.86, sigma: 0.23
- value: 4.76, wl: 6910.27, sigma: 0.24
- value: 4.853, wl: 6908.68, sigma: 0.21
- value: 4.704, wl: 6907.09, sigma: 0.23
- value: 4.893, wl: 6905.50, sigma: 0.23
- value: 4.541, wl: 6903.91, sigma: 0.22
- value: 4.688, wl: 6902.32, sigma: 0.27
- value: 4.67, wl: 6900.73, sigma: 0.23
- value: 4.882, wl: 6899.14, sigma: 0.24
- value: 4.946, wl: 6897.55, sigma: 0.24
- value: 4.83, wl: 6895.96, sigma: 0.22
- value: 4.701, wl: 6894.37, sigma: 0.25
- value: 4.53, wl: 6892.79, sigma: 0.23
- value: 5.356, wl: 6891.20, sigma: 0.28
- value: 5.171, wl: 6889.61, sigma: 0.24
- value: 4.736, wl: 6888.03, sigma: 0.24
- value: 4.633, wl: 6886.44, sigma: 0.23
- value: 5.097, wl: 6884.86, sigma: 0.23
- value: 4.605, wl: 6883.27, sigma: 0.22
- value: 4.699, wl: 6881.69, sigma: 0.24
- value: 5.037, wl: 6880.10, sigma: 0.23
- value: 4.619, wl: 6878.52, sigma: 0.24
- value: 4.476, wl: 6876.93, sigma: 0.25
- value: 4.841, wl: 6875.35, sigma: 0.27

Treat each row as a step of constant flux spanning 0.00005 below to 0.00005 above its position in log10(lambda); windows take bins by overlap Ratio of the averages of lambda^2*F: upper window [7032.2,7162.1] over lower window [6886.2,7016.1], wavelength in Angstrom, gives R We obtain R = 1.90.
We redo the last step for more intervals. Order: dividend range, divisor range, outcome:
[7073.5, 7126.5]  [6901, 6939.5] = 1.54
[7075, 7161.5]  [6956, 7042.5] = 1.32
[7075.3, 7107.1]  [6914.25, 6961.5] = 1.85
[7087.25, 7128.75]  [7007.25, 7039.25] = 1.60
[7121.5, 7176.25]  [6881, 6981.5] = 1.06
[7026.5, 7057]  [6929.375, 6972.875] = 1.29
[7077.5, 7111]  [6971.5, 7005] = 1.82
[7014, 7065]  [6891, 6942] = 1.25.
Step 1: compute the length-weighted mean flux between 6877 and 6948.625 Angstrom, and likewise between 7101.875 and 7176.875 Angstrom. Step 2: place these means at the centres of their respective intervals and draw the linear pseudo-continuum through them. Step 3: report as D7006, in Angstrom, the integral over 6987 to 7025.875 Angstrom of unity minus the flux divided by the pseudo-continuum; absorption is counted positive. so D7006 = 0.7 Angstrom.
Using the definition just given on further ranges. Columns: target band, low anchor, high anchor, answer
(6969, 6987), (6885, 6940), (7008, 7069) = 5.9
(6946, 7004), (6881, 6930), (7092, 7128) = 2.4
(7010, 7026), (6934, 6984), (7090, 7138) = 1.6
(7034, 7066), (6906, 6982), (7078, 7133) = -5.0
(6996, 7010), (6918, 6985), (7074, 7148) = 1.9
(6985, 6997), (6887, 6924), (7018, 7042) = 0.5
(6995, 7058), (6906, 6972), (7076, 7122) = 8.9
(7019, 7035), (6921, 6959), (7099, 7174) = -0.1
